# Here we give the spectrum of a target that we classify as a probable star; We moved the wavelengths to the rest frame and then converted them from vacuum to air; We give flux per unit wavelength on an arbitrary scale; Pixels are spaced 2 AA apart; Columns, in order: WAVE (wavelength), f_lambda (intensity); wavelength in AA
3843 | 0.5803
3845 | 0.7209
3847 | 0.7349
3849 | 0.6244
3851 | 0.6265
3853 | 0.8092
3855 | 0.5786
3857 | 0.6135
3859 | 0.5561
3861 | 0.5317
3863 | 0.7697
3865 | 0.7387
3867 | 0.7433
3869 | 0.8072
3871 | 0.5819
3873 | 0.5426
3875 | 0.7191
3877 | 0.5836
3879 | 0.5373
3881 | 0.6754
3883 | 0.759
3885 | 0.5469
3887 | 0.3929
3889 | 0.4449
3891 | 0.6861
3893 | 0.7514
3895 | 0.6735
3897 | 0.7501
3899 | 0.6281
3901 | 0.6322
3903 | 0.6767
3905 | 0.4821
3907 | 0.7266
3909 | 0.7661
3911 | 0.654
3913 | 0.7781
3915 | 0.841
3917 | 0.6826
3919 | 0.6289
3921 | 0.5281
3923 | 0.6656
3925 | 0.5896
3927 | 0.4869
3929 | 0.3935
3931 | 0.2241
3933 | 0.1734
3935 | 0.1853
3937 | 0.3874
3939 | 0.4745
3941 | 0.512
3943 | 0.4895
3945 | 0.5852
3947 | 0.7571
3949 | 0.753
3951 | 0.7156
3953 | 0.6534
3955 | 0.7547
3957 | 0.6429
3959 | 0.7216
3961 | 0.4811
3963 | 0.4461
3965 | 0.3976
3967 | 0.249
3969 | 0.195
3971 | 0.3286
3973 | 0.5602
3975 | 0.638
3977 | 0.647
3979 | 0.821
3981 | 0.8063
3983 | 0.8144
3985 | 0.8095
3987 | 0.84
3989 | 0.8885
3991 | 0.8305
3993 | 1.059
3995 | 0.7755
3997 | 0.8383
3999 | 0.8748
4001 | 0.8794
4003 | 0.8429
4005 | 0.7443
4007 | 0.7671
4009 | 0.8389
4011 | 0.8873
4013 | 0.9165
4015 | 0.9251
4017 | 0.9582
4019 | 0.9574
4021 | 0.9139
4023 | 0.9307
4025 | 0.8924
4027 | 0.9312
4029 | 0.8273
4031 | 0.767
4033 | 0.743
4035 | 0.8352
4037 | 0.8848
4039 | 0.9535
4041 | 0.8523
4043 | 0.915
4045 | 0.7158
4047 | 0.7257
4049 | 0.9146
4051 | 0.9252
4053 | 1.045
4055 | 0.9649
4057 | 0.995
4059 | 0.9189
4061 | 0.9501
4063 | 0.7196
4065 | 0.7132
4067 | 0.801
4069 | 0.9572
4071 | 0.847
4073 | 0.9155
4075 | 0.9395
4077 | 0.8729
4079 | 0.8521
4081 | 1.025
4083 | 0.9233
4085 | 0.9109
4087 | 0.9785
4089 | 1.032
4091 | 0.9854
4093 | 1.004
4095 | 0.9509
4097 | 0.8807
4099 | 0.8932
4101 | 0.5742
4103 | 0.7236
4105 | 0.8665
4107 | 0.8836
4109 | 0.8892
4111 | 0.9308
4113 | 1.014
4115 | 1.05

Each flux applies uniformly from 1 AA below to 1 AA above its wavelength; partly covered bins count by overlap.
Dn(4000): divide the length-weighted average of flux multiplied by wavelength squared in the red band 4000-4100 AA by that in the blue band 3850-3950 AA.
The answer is 1.6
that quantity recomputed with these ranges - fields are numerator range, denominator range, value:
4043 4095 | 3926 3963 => 1.85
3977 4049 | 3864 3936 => 1.50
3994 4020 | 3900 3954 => 1.57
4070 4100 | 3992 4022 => 1.10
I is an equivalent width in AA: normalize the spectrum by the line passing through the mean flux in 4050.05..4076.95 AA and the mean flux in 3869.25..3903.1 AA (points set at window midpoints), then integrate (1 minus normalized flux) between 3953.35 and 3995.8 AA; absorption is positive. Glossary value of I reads 6.25 AA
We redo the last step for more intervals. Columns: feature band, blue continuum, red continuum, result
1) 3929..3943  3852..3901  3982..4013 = 7.57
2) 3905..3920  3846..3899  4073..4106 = -0.37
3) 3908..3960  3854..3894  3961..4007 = 6.59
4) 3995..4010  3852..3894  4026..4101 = -0.28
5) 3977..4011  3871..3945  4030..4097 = -3.80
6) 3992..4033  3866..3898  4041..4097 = -2.43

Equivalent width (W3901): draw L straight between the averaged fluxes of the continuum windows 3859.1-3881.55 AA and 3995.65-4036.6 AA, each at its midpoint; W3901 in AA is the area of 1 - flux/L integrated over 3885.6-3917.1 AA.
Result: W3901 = 1.8 AA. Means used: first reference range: 0.653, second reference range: 0.863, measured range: 0.658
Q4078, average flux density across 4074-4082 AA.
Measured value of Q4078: 0.922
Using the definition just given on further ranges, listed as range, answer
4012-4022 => 0.934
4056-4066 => 0.859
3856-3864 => 0.618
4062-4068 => 0.745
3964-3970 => 0.281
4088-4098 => 0.971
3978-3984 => 0.814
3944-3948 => 0.671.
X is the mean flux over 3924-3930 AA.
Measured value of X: 0.49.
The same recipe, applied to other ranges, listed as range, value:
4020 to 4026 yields 0.912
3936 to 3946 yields 0.49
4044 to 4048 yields 0.721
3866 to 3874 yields 0.669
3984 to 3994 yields 0.886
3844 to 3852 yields 0.677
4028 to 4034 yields 0.779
